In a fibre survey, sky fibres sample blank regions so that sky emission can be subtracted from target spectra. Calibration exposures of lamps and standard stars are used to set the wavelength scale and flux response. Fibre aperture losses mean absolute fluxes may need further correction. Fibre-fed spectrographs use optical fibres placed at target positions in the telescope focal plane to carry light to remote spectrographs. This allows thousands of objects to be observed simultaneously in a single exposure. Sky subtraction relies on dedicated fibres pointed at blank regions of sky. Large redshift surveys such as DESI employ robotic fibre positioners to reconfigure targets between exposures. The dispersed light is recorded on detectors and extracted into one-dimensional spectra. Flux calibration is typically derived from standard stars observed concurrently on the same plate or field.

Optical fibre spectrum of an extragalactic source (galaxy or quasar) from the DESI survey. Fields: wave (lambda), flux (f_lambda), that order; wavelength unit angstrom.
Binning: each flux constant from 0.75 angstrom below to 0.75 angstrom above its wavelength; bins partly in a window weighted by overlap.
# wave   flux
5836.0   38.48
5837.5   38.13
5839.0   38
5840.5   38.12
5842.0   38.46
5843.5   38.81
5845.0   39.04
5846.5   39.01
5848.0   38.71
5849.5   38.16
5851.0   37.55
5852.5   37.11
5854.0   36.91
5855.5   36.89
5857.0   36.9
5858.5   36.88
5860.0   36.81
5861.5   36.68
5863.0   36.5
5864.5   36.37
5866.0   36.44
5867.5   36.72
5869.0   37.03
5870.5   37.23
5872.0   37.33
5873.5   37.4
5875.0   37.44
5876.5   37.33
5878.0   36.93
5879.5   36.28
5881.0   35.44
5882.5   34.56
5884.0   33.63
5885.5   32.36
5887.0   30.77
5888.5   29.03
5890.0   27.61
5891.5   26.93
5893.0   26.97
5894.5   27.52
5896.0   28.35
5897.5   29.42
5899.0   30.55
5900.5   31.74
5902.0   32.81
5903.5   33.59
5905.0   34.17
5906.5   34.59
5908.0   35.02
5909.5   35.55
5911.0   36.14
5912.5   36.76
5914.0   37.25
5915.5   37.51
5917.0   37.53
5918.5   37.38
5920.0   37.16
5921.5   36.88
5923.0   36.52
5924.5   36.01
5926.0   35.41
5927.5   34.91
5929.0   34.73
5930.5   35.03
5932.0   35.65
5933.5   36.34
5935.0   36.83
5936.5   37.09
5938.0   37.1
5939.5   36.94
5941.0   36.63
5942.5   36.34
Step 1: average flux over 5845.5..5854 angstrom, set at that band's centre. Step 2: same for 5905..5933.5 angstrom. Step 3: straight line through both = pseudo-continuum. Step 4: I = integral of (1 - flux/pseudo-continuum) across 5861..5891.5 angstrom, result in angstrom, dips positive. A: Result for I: 1.9 angstrom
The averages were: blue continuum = 38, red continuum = 36.1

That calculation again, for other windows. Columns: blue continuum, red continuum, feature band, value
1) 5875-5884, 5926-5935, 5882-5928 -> 3.0 angstrom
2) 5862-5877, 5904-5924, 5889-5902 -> 2.7 angstrom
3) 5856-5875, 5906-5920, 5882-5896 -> 2.6 angstrom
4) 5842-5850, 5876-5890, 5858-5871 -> -0.2 angstrom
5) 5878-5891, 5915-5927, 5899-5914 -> 0.3 angstrom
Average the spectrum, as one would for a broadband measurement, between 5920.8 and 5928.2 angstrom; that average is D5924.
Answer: 35.9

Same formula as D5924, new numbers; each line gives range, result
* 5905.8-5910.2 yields 35.1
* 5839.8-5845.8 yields 38.6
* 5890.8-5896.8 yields 27.5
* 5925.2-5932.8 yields 35.2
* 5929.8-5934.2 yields 35.7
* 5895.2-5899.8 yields 29.4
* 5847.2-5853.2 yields 37.9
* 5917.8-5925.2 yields 36.8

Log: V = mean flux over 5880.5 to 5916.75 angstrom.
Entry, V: 32.5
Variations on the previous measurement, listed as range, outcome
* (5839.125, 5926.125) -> 35.3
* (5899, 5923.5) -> 35.5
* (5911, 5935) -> 36.3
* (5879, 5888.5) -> 33.4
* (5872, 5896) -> 32.7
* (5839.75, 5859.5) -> 37.9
